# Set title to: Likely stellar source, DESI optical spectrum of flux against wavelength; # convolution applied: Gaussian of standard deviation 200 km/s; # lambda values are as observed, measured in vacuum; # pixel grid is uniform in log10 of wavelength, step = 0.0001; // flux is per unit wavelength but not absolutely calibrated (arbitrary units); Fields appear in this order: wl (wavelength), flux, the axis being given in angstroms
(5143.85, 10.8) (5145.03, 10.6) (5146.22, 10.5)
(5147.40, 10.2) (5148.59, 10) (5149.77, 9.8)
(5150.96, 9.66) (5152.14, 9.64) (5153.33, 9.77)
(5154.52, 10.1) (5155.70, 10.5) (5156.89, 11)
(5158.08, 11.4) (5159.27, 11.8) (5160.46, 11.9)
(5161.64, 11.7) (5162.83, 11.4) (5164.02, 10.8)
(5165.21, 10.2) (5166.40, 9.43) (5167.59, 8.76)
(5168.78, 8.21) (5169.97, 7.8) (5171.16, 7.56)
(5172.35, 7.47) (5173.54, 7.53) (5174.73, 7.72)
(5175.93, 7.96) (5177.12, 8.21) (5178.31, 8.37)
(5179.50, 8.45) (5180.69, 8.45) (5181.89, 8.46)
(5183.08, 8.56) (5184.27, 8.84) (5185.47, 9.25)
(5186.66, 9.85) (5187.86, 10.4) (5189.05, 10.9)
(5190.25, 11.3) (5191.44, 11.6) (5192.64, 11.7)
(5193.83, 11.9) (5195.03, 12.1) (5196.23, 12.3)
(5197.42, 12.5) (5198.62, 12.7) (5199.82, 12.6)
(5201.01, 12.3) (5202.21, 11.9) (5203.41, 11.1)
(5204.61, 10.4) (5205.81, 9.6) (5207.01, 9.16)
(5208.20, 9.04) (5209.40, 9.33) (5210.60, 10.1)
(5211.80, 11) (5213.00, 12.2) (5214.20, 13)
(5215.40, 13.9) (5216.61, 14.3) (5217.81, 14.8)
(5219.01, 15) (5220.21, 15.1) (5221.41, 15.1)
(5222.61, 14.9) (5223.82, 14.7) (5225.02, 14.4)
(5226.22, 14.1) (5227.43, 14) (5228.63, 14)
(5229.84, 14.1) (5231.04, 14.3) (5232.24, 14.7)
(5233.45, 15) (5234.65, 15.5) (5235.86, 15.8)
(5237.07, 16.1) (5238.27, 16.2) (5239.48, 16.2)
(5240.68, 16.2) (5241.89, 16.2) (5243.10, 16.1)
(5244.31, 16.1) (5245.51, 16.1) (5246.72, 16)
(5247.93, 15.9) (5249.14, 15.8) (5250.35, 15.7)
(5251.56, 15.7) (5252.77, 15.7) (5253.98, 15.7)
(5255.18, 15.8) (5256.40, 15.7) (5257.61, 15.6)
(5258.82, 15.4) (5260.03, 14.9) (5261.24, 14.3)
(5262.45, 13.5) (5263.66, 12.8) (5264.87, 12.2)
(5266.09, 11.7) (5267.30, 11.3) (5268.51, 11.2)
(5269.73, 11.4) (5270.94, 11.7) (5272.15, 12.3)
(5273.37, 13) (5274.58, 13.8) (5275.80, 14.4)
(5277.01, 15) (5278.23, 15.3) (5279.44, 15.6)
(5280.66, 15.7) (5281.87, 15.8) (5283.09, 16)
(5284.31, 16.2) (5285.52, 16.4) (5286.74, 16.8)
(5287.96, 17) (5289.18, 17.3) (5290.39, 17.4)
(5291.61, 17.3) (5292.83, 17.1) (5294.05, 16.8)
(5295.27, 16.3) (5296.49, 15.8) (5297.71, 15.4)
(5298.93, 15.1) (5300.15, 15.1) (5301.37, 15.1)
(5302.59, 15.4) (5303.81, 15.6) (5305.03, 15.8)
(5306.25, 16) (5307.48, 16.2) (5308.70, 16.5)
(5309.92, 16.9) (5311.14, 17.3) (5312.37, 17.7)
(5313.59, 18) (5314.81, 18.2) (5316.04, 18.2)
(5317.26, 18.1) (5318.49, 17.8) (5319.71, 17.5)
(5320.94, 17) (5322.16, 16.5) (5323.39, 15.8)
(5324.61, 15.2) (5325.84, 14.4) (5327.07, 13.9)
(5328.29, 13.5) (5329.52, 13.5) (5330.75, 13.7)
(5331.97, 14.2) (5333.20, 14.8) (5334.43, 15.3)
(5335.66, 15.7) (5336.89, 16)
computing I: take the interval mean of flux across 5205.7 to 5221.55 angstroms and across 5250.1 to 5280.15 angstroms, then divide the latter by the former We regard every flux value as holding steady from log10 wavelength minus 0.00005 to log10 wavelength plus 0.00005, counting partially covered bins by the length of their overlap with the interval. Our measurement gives 1.14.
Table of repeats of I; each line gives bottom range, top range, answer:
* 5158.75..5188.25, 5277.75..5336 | 1.76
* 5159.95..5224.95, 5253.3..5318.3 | 1.42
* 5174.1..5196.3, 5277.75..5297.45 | 1.68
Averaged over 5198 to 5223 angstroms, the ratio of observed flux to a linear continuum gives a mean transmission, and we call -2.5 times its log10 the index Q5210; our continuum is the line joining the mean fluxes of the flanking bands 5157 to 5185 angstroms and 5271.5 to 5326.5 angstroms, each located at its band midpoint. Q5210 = -0.081 mag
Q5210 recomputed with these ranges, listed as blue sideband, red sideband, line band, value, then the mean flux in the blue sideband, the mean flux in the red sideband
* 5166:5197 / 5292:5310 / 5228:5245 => -0.241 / 9.37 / 15.9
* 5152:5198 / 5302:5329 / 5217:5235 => -0.193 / 9.89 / 16.4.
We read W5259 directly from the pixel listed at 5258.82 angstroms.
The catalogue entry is 15.4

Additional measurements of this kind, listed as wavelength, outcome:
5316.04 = 18.2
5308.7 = 16.5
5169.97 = 7.8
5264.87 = 12.2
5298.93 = 15.1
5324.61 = 15.2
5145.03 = 10.6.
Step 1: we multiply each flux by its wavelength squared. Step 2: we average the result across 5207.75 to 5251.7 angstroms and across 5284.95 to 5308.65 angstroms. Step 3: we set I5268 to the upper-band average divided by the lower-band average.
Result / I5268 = 1.15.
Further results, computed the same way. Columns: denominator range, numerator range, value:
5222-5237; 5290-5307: 1.12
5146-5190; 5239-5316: 1.69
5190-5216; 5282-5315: 1.49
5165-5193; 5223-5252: 1.74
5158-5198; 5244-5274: 1.49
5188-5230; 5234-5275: 1.20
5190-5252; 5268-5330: 1.18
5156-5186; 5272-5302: 1.78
